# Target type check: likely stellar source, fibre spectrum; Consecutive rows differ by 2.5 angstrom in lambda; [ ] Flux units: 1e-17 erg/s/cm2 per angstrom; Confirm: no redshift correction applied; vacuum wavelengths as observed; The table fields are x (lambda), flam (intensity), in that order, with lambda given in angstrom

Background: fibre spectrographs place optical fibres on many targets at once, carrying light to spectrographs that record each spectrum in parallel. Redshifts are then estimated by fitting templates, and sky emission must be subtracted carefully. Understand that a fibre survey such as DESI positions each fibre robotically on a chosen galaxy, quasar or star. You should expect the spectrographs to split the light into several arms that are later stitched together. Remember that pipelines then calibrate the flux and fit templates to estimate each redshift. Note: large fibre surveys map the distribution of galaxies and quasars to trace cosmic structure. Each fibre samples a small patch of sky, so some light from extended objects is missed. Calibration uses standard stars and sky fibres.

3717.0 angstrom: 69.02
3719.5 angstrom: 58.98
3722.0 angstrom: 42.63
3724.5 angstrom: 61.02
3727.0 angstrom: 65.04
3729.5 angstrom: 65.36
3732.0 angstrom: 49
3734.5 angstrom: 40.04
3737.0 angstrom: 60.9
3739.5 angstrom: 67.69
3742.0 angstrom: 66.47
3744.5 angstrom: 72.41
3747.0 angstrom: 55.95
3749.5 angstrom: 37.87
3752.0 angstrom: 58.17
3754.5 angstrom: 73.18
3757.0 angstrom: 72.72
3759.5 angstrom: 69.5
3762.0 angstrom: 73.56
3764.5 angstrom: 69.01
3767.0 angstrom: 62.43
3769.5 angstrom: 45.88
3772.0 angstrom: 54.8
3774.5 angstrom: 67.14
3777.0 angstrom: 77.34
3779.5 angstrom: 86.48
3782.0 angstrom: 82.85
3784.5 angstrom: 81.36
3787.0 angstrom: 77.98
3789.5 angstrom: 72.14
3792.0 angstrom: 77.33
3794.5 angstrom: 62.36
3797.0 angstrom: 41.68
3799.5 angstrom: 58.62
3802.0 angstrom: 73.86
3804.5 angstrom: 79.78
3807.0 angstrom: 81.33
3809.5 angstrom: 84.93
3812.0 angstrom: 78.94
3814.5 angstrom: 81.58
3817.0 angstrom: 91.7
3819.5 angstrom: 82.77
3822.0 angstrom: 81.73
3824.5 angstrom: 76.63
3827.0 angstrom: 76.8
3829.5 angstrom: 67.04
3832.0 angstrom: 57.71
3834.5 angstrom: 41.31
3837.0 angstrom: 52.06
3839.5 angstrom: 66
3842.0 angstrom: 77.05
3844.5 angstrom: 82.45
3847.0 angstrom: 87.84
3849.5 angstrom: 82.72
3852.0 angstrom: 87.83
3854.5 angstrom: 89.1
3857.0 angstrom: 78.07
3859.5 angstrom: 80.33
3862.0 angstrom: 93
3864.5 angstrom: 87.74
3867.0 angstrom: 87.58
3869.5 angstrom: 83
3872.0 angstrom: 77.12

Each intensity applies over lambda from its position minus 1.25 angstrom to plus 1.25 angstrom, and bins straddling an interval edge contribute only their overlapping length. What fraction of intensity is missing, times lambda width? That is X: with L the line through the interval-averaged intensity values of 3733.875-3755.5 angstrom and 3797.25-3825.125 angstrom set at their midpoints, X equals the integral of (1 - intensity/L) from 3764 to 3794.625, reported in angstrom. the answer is -0.7 angstrom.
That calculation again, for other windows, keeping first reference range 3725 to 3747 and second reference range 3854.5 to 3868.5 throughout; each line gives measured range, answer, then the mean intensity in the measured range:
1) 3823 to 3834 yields 1.5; 67.9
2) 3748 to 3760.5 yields 0.5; 62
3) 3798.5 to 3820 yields -1.2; 79.4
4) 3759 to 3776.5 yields 0.9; 63.5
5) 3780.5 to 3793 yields -1.4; 78.5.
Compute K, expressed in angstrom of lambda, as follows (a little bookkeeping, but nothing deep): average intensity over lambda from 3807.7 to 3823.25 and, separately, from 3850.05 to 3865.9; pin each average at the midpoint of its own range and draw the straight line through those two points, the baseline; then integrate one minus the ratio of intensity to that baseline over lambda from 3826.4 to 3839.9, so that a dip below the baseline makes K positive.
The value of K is 4.1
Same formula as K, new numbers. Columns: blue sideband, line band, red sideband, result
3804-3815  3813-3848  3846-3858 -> 4.30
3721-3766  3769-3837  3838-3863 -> 0.71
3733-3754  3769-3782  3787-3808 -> -0.92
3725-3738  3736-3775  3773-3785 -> 2.37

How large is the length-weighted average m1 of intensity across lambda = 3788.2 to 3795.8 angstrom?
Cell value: 70.5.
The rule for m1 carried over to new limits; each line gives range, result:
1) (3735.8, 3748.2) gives 64.7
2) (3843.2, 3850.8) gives 84.3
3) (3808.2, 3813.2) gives 82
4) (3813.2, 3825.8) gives 82.8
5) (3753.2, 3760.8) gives 71.7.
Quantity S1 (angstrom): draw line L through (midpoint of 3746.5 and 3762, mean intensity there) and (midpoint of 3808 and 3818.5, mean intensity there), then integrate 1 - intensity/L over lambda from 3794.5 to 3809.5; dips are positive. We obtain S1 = 2.27 angstrom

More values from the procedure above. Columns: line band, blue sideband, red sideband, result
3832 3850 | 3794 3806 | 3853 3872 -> 2.2 angstrom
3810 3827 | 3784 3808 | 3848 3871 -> -1.4 angstrom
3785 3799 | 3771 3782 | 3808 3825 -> 1.8 angstrom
